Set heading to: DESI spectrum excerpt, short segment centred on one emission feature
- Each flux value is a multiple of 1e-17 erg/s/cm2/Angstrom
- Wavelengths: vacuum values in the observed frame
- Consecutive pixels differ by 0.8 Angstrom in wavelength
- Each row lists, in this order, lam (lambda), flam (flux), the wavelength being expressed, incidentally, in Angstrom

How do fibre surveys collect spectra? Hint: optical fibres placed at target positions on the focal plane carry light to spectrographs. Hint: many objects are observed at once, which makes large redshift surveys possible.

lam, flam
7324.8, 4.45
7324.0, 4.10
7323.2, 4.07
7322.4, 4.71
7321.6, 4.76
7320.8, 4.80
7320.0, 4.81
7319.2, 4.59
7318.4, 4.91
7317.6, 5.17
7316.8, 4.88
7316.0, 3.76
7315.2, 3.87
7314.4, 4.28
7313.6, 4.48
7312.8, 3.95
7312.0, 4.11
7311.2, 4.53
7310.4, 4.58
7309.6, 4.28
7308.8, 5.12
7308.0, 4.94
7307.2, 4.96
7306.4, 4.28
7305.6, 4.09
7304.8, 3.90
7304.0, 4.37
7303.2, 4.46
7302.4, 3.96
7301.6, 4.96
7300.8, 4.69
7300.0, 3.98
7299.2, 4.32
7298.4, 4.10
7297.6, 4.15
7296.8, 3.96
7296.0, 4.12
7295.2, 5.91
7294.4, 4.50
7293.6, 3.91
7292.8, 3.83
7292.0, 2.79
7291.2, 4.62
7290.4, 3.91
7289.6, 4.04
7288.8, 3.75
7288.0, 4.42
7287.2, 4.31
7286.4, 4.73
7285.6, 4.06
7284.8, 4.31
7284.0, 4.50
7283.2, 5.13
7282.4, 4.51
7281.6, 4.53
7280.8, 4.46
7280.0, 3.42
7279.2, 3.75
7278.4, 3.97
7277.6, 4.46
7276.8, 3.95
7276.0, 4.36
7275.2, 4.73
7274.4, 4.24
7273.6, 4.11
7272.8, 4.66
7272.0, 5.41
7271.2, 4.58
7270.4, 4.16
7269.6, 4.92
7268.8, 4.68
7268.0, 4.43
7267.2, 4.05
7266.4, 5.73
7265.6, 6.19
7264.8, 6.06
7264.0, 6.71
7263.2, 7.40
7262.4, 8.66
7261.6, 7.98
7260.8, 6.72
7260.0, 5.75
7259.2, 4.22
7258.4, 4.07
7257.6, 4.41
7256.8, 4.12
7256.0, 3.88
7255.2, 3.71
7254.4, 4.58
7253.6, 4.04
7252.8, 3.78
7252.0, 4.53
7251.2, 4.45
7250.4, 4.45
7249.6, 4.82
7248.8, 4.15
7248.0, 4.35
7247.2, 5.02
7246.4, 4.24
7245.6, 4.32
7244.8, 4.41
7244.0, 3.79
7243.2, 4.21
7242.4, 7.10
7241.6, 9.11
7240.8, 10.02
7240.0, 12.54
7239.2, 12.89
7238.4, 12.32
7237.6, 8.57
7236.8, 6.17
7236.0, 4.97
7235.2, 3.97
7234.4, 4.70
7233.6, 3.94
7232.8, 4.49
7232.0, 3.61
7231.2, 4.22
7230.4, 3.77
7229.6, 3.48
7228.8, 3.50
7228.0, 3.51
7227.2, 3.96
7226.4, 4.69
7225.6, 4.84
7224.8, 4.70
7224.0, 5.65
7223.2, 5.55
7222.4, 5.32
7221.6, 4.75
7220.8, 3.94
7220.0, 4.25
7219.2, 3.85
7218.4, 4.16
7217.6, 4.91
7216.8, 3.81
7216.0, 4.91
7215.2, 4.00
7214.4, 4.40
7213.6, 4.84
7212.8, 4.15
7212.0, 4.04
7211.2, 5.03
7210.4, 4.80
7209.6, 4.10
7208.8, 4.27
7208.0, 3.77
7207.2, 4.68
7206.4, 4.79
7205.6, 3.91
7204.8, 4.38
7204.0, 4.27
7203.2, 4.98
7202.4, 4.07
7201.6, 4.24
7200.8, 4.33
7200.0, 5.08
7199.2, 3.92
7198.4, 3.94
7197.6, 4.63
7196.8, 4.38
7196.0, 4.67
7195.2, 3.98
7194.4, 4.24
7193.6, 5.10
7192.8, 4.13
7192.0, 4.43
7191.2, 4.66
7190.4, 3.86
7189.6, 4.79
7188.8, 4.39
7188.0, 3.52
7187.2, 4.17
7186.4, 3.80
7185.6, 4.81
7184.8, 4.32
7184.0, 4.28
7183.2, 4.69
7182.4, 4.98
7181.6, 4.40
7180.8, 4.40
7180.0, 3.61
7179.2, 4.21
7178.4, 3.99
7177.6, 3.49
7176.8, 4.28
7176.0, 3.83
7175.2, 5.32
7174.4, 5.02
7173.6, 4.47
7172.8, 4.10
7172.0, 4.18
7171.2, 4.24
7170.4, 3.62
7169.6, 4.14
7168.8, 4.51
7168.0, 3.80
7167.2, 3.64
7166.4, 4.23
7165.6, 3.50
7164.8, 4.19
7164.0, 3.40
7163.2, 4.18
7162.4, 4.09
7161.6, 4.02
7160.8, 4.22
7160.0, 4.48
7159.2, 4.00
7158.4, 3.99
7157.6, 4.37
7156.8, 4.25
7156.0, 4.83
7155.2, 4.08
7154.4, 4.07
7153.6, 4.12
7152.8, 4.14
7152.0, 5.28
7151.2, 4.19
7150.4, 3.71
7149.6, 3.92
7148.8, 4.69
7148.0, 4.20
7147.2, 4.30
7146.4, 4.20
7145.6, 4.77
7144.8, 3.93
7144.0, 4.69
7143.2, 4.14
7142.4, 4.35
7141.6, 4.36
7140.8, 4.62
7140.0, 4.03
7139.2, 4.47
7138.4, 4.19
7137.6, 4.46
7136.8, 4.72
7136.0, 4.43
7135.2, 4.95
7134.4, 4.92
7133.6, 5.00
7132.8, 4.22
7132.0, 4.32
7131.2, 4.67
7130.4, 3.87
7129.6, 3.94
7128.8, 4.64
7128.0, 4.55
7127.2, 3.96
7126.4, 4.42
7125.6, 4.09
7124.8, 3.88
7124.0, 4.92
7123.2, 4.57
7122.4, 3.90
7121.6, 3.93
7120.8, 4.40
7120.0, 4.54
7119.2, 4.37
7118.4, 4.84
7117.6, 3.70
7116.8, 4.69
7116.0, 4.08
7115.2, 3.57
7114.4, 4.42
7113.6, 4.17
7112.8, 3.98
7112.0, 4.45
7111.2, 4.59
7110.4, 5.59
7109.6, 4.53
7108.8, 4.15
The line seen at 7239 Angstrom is H-alpha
